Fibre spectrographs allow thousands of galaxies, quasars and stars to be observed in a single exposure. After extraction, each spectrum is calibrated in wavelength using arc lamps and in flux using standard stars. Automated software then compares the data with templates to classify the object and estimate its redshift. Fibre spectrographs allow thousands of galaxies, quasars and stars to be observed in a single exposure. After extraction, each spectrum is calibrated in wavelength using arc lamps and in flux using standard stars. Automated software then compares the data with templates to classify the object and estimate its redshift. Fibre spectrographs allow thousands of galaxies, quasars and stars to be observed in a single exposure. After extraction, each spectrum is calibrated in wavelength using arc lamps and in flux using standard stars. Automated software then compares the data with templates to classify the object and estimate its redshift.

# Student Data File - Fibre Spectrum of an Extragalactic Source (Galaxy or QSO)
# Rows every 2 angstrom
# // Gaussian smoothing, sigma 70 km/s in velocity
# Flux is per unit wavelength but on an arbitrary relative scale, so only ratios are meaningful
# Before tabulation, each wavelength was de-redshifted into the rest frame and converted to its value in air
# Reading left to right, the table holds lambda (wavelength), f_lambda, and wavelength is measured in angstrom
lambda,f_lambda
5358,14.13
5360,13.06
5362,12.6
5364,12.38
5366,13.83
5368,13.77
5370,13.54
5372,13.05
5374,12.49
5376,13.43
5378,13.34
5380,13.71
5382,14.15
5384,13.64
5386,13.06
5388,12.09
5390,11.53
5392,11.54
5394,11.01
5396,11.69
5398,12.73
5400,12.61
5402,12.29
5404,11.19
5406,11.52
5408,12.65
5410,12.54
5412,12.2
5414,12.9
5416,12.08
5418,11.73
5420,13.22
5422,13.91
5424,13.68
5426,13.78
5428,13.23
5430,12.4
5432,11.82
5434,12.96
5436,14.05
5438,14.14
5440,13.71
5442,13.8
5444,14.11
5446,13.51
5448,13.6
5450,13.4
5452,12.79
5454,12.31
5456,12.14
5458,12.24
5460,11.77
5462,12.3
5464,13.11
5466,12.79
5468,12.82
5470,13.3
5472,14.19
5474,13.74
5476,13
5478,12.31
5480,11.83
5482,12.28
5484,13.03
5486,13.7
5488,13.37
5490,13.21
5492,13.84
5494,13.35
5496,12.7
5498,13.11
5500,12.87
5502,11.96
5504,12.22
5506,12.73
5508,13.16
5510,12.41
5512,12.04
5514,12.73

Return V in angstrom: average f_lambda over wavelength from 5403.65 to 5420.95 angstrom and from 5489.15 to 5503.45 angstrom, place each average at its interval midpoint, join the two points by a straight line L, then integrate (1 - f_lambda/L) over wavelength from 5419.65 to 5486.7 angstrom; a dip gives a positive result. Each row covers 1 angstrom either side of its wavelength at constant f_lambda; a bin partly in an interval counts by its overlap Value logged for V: -2.5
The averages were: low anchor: 12.3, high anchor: 13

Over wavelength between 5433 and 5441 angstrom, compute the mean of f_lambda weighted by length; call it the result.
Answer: 13.7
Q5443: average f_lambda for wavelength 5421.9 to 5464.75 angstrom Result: 13.1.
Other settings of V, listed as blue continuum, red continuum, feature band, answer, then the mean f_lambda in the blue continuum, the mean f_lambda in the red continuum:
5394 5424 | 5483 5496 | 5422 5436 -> -0.6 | 12.4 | 13.4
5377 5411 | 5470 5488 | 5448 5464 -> 0.4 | 12.4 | 13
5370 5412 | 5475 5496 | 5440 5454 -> -0.7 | 12.5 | 13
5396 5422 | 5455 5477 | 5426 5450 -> -1.5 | 12.3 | 12.9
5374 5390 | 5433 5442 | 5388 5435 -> 3.8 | 13.2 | 13.7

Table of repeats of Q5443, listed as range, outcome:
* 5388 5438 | 12.5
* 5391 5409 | 11.9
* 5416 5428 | 13.2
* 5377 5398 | 12.6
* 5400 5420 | 12.2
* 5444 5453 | 13.4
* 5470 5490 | 13.1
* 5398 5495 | 12.9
